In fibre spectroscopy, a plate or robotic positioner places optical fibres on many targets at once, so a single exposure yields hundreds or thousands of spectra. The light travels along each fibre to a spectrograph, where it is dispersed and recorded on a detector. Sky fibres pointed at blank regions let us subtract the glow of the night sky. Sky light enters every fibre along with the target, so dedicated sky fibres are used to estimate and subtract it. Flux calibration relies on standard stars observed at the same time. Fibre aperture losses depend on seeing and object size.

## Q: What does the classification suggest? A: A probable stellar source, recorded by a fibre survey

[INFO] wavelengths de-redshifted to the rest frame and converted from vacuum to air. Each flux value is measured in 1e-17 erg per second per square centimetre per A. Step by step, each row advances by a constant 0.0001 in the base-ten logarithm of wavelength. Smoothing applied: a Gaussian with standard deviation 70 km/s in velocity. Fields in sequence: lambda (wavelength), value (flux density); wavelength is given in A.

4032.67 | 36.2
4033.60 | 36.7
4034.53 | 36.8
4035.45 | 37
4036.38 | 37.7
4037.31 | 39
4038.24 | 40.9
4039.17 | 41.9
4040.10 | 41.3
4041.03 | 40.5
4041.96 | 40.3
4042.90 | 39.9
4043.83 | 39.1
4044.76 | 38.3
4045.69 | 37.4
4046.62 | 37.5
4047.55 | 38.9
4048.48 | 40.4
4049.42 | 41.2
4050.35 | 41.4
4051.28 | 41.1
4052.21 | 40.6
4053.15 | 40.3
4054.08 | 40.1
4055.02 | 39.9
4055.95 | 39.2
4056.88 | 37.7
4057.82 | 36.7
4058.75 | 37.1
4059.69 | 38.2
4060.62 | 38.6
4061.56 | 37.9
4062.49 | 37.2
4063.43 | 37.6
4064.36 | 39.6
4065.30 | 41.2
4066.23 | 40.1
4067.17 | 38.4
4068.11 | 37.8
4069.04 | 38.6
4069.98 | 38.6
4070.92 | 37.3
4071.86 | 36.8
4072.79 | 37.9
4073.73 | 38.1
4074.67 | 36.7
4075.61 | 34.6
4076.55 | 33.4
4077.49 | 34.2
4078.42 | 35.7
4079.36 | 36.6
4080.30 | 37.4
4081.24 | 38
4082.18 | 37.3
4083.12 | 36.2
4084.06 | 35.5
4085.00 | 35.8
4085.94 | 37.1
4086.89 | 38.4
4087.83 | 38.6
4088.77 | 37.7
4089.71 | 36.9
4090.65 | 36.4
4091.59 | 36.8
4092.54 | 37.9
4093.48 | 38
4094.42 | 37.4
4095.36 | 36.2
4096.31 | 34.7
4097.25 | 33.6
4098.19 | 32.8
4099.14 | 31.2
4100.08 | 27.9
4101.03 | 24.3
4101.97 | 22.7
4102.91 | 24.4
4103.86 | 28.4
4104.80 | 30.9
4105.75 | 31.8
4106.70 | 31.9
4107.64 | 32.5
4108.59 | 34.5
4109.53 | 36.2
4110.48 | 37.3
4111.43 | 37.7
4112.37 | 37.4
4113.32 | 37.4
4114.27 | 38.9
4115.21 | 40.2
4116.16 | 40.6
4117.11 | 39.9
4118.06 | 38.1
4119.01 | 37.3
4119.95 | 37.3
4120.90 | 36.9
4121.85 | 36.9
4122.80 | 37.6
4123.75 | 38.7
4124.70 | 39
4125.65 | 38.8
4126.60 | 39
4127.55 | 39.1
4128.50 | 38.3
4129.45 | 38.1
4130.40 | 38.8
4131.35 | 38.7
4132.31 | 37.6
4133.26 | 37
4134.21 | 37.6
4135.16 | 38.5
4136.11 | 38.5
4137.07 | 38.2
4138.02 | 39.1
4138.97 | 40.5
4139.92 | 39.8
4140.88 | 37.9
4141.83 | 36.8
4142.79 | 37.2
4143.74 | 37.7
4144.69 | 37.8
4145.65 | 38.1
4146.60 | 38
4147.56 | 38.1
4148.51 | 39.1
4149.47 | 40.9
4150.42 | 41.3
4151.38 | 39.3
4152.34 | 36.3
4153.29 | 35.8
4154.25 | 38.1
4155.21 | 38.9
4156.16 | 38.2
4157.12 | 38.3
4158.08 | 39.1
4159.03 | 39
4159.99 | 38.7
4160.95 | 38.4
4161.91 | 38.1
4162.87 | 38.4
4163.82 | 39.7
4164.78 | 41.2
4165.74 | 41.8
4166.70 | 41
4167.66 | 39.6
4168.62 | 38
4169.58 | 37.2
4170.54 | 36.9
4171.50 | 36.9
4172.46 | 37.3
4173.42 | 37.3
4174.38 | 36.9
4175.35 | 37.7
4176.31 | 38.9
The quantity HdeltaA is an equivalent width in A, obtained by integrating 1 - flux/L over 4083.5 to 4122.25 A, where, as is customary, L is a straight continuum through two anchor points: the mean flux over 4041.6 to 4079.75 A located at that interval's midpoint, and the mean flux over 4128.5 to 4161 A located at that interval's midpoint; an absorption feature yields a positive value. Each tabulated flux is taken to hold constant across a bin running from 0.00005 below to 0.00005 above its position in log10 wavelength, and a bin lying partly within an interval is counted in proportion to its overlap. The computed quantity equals 3.4 A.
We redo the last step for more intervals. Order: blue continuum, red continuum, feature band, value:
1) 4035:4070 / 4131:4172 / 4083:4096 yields 0.63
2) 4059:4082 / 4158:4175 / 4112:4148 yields -0.10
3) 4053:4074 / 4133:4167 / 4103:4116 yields 1.26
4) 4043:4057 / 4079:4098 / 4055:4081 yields 0.49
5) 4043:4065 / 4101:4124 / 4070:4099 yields 0.36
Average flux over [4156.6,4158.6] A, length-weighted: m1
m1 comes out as 38.7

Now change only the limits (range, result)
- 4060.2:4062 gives 38.1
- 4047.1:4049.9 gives 40.1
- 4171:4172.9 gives 37.1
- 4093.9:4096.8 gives 36.1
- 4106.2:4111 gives 34.5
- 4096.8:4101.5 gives 29.9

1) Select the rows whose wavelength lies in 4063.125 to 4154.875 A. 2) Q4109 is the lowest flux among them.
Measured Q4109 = 22.7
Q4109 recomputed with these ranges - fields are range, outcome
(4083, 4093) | 35.5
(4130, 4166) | 35.8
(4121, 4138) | 36.9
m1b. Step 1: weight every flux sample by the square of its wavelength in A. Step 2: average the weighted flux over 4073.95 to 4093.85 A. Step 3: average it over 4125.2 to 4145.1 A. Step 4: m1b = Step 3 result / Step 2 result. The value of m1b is 1.07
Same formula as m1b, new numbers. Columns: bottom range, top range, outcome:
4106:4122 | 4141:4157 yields 1.05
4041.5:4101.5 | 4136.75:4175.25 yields 1.08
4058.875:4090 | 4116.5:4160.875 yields 1.06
